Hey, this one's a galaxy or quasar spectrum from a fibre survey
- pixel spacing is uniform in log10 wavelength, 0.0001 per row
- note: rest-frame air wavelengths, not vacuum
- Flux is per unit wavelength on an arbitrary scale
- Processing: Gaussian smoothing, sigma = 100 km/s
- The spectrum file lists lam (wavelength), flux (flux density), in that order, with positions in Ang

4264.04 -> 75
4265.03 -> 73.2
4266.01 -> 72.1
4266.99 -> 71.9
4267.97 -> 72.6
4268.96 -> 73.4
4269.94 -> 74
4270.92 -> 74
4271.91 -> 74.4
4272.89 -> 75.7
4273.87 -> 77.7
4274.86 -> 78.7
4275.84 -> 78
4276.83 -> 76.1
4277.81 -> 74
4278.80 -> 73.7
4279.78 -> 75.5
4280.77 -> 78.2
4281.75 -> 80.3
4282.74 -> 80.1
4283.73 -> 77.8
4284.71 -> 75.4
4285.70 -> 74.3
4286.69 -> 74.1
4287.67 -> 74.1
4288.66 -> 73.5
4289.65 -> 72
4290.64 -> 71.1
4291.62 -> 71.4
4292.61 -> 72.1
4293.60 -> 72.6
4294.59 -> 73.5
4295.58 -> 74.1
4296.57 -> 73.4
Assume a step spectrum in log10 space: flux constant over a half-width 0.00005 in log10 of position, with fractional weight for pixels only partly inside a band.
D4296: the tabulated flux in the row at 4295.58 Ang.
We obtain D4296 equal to 74.1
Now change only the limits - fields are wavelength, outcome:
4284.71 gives 75.4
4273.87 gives 77.7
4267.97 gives 72.6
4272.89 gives 75.7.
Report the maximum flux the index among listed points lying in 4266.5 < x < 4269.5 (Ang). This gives 73.4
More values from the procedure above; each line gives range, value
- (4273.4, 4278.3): 78.7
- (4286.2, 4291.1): 74.1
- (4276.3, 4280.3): 76.1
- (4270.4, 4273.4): 75.7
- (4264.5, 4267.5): 73.2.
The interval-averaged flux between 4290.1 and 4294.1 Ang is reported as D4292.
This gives 71.8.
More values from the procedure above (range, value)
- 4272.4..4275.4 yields 77.5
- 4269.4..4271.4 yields 74.2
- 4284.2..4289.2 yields 74.3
